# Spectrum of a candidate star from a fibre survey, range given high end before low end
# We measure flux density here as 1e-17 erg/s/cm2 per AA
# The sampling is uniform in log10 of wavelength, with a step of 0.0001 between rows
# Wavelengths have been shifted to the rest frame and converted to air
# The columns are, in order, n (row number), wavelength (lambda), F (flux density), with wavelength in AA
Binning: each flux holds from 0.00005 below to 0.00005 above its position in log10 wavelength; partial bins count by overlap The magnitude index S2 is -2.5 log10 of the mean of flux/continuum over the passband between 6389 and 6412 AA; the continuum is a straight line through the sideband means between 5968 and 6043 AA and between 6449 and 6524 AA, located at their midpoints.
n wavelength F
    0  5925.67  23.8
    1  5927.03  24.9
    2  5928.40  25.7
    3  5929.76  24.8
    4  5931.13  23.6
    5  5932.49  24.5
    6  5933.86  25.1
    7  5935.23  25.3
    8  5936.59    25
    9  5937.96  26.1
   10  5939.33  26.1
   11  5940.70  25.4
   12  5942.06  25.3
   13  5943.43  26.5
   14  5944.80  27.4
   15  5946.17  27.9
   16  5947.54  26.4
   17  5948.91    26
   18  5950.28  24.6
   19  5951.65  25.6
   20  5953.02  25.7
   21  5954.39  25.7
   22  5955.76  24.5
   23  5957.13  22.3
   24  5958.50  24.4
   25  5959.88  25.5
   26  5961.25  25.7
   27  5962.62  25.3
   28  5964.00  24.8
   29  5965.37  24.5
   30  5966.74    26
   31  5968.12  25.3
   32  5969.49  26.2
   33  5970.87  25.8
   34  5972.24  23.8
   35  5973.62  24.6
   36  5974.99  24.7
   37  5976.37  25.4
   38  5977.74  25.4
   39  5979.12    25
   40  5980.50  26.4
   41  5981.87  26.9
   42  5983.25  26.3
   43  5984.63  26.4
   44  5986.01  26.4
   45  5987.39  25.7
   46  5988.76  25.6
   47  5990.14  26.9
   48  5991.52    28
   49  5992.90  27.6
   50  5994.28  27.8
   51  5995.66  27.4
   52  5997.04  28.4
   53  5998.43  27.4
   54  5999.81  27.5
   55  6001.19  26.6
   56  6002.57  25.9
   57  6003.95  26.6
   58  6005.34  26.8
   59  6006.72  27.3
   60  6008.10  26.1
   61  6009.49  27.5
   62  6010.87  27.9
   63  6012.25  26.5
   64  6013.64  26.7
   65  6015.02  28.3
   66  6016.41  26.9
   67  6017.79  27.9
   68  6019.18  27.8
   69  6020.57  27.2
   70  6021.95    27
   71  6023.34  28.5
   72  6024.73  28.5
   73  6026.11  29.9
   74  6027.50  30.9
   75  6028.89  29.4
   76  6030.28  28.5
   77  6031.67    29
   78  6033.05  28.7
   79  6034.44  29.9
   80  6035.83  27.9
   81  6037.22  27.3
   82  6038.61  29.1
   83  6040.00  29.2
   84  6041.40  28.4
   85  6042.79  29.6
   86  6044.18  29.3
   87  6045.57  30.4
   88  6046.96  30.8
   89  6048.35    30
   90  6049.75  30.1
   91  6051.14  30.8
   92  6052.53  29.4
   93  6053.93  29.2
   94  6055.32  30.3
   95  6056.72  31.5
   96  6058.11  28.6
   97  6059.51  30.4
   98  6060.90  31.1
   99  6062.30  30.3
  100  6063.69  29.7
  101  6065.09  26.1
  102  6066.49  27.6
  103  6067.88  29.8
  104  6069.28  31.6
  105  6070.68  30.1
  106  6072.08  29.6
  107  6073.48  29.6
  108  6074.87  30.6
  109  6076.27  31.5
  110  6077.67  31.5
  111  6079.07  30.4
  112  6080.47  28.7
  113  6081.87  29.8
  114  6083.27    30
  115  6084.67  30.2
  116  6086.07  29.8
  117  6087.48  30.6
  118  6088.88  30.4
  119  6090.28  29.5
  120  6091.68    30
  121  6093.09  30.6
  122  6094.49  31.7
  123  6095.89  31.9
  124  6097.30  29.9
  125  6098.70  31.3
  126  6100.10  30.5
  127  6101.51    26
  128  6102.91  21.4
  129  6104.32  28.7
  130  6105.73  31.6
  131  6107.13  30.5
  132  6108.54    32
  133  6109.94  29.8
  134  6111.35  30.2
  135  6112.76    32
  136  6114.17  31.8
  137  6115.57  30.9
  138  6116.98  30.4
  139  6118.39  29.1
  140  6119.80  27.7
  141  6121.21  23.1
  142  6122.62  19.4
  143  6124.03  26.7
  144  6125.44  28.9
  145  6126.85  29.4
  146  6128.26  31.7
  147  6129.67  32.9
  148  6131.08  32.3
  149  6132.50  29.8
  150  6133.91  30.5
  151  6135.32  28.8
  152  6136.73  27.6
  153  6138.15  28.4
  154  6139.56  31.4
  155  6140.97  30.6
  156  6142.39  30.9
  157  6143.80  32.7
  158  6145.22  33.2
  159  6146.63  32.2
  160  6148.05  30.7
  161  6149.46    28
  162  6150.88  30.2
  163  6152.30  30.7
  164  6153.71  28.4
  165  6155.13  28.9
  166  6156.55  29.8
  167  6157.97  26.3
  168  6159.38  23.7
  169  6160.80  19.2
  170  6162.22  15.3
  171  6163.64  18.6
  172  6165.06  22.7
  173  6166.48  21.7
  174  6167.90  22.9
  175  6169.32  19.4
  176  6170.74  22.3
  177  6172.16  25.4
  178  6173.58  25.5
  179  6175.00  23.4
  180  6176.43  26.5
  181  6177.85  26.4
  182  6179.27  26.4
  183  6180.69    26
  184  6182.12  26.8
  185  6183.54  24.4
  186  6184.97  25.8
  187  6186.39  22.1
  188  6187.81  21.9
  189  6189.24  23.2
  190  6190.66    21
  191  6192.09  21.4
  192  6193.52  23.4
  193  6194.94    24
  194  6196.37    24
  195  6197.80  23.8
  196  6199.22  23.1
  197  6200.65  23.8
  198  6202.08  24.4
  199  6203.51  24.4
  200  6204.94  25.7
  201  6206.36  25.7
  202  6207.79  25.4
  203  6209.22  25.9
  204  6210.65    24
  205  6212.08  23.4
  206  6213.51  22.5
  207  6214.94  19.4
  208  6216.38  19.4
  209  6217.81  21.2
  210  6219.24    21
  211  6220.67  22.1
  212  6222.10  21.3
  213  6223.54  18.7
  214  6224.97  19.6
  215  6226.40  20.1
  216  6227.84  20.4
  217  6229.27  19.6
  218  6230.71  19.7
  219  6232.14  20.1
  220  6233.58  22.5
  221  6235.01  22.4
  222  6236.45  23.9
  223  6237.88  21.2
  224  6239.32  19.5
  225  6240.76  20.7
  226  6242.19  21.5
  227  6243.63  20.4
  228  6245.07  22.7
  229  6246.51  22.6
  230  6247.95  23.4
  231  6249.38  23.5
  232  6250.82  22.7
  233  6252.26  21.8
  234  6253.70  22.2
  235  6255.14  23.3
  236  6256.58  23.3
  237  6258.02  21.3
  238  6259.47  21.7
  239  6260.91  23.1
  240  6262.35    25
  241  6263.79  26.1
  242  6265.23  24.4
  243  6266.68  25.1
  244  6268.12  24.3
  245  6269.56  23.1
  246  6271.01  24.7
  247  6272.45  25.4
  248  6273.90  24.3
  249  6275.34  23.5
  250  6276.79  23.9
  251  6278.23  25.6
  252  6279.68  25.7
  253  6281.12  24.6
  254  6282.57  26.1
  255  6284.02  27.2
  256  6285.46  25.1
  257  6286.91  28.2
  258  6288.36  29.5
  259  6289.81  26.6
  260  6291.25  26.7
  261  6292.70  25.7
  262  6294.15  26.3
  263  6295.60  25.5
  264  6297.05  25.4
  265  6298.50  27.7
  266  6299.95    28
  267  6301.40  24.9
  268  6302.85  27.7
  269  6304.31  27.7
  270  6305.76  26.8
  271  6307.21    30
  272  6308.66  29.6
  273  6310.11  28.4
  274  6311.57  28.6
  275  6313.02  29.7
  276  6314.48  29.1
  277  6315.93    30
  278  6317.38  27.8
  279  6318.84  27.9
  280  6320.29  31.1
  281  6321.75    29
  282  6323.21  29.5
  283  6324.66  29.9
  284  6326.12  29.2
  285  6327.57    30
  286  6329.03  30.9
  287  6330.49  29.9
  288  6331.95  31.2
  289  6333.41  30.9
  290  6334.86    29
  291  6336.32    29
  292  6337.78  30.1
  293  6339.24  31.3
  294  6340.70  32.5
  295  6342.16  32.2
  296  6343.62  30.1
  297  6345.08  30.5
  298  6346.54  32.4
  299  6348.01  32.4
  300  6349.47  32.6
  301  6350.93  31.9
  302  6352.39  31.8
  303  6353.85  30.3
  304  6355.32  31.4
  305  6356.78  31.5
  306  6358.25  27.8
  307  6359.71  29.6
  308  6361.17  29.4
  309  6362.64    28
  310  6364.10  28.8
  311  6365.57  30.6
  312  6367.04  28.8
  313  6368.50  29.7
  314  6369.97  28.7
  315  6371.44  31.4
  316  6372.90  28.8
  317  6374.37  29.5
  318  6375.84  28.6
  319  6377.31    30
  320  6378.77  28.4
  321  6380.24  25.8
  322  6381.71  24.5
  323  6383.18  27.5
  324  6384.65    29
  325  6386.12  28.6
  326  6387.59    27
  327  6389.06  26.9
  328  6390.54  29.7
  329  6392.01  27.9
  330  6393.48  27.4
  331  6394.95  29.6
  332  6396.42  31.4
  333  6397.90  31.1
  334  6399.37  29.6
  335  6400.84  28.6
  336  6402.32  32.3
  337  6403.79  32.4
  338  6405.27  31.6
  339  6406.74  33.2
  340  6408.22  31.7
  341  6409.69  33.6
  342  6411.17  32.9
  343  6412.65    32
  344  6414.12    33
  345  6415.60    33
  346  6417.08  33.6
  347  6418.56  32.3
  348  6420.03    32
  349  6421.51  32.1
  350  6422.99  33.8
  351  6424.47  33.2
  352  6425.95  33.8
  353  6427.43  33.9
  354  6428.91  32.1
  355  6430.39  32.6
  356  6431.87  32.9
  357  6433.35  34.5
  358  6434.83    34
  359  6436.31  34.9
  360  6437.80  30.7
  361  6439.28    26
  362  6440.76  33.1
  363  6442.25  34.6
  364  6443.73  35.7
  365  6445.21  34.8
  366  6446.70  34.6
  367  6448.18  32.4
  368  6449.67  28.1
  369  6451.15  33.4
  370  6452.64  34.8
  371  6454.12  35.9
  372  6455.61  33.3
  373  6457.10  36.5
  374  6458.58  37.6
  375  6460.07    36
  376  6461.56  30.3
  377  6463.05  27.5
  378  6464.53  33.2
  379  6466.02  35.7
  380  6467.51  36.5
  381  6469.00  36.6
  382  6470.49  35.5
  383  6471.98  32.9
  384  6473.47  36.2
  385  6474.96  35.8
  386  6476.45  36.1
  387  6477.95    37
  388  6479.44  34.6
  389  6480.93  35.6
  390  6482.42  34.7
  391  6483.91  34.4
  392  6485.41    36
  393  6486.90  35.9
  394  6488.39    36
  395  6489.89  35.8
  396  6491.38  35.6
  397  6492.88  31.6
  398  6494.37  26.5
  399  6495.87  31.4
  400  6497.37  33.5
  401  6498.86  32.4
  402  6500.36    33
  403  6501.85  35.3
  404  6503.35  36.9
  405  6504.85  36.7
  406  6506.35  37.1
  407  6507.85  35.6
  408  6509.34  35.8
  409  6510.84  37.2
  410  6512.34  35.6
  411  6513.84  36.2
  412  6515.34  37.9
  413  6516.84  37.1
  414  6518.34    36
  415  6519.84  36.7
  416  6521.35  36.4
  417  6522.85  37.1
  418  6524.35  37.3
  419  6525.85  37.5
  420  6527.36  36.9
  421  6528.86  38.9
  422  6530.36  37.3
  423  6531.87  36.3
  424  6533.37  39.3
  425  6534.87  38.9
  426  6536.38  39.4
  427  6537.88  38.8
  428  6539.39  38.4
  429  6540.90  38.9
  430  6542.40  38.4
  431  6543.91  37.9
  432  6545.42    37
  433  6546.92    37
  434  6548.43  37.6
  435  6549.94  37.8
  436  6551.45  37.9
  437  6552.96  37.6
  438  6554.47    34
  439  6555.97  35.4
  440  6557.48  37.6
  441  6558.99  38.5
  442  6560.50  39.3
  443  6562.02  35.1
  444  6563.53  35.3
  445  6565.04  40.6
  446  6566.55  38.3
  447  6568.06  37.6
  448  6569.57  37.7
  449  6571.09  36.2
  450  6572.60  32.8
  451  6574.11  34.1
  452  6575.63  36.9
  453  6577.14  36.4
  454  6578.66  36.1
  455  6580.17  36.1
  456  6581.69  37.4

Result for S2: 0.095 mag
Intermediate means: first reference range 27.3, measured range 30.7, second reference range 34.9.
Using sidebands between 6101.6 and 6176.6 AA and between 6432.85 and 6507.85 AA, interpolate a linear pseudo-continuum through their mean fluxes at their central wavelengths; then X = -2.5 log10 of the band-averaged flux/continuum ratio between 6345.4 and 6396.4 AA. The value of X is 0.10 mag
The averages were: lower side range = 27.7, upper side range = 34.2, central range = 29.3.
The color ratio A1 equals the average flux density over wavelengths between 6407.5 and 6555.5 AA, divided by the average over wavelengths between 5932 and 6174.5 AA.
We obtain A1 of 1.26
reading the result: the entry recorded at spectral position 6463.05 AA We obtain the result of 27.5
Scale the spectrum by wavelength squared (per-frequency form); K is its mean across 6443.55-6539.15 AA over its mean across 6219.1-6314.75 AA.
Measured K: 1.6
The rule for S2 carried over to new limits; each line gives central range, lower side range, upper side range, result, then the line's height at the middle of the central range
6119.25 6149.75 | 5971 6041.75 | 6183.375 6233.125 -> -0.21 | 24.2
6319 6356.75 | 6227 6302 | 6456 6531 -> -0.12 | 27.5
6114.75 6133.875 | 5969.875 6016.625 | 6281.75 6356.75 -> -0.04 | 27.6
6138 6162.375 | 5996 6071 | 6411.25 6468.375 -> 0.05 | 30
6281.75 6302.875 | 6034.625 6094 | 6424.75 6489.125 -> 0.21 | 32.3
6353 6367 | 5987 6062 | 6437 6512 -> 0.11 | 32.8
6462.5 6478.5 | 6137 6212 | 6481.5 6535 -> -0.01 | 34.5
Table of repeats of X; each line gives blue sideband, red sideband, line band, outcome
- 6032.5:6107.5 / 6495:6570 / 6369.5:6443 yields 0.13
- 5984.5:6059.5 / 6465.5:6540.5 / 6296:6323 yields 0.16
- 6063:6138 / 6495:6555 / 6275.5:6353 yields 0.16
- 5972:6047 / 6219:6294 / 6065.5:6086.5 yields -0.14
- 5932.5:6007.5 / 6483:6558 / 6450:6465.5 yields 0.04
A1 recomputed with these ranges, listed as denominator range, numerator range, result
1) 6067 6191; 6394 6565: 1.24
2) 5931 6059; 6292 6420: 1.10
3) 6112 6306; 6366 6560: 1.35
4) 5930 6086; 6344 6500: 1.16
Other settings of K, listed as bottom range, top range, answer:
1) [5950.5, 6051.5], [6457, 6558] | 1.56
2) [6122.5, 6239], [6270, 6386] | 1.21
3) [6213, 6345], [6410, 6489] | 1.40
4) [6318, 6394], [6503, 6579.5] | 1.33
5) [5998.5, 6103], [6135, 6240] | 0.87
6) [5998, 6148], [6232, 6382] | 1.00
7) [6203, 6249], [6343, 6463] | 1.51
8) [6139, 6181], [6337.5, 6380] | 1.23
